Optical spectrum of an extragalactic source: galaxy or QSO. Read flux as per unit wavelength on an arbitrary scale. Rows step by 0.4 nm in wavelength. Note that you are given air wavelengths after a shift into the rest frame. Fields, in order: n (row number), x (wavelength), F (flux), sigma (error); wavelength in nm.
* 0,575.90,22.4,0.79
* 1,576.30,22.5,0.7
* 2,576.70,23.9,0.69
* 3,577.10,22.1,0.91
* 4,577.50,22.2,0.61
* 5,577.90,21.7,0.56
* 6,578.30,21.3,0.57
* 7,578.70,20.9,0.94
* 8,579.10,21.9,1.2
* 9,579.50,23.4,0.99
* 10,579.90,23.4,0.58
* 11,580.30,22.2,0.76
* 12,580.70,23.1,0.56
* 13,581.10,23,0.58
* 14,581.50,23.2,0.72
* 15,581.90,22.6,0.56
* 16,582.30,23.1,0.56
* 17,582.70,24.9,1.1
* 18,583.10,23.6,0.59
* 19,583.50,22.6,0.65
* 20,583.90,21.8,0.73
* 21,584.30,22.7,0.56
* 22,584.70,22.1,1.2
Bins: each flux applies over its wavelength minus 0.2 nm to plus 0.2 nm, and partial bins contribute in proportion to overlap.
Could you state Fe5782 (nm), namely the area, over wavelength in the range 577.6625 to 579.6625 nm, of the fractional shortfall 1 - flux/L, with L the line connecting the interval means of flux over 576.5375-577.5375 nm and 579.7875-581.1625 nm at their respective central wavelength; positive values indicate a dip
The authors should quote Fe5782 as 0.09 nm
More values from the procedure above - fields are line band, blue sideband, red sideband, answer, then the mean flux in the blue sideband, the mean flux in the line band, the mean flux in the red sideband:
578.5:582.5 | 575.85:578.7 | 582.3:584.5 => 0.001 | 22.2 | 22.7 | 23.1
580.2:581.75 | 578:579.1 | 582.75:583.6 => -0.032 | 21.3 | 22.9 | 23.5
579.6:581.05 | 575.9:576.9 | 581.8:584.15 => 0.009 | 23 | 22.9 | 23.1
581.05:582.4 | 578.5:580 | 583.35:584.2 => -0.041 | 22.3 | 23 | 22.2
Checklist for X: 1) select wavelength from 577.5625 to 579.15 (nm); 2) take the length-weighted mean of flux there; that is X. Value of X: 21.5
